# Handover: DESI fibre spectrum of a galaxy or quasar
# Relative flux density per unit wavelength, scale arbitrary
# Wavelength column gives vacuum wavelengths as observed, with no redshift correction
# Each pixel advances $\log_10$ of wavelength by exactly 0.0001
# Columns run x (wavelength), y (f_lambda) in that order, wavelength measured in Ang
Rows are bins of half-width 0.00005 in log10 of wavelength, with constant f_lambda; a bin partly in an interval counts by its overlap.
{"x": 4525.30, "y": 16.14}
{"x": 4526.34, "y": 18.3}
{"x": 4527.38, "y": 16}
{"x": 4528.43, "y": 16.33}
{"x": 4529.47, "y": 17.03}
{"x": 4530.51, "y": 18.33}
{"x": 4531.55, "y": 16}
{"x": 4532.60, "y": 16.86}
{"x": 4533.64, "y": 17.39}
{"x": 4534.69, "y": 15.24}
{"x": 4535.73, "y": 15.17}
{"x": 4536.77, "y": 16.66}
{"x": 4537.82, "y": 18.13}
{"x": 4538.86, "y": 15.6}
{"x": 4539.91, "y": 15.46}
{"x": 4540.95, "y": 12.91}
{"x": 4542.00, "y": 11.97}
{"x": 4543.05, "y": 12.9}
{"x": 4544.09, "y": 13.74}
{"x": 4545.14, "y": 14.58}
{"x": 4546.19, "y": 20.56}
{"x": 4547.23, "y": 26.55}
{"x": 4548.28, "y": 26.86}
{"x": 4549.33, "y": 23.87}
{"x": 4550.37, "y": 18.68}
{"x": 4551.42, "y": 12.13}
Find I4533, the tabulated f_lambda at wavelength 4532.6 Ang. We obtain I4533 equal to 16.86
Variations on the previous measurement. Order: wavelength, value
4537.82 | 18.13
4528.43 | 16.33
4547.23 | 26.55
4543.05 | 12.9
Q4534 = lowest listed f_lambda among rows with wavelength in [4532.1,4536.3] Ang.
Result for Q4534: 15.17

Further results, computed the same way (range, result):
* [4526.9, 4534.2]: 16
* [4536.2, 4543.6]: 11.97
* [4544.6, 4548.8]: 14.58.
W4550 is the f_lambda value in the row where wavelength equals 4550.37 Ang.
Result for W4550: 18.68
